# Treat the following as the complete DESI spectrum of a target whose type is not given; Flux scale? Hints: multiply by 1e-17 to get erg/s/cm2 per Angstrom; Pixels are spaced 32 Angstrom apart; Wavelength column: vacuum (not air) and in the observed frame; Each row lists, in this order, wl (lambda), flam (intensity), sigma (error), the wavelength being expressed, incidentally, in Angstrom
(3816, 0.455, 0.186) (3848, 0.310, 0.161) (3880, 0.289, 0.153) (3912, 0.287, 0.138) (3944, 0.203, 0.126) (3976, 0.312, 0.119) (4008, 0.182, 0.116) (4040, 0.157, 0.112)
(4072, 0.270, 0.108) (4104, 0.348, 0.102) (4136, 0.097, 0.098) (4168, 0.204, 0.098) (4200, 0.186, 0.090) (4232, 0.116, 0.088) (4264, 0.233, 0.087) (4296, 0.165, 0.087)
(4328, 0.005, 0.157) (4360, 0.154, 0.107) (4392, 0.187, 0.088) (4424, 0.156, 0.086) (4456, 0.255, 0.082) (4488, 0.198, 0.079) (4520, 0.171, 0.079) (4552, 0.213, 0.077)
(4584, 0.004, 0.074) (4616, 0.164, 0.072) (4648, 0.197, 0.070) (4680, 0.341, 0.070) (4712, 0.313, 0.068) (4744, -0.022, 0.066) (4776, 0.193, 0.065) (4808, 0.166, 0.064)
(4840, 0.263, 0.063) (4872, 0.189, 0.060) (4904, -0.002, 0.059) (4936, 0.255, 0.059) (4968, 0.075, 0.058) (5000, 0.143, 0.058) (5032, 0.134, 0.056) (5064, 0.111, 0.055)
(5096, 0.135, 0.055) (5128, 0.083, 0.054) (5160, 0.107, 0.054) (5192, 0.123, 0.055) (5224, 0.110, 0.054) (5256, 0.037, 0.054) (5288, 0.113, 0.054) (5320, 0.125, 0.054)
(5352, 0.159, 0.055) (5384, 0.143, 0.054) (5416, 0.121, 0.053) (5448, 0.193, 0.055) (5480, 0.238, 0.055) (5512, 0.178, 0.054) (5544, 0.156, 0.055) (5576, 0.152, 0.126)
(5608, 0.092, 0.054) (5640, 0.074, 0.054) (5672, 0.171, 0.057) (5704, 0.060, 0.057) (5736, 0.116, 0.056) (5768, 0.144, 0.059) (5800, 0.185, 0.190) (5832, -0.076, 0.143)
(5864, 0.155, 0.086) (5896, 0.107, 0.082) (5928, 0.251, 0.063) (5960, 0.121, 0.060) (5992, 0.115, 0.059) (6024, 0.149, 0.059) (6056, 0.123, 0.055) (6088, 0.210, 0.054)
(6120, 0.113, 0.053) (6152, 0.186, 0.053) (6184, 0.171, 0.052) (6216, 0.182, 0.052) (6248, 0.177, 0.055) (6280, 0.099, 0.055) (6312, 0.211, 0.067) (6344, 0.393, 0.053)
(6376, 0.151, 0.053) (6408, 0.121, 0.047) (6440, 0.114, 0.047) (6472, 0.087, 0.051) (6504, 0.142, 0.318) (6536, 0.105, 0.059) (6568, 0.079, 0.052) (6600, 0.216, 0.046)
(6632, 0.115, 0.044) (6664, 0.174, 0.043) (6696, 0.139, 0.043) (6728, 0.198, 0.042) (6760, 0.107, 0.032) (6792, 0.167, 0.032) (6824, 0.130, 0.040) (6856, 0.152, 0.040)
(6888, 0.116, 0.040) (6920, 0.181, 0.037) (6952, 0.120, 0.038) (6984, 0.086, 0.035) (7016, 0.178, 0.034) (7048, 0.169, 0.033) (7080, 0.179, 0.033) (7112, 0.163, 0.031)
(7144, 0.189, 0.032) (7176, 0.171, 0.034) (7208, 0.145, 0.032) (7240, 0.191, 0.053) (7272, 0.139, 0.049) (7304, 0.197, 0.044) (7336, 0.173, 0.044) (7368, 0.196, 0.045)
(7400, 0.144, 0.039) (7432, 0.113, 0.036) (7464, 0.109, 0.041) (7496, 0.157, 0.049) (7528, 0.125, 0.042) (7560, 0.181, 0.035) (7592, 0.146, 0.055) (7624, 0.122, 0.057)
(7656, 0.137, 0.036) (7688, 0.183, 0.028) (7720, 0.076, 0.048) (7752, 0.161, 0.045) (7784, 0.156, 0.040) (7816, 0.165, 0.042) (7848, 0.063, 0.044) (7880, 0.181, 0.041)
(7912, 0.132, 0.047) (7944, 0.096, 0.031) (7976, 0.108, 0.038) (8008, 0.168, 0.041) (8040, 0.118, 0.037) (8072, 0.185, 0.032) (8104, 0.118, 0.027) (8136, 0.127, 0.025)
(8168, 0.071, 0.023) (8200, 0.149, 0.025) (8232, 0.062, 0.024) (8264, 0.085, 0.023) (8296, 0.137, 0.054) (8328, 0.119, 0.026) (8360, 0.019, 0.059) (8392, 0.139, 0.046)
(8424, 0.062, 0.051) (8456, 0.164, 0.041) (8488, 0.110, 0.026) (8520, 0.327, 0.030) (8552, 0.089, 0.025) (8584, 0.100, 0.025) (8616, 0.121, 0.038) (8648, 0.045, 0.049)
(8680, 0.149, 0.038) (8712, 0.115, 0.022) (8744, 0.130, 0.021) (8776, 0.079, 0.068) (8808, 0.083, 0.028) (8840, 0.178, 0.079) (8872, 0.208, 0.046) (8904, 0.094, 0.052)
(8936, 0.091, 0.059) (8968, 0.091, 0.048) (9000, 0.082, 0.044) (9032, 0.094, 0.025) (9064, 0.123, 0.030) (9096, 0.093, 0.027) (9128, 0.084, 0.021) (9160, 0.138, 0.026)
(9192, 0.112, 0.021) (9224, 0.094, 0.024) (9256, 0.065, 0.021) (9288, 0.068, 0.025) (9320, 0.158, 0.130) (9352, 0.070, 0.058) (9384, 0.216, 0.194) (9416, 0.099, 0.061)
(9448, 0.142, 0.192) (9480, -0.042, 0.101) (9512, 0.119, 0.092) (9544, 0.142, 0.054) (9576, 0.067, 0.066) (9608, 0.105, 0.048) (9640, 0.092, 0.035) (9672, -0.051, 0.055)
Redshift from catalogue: 0.70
